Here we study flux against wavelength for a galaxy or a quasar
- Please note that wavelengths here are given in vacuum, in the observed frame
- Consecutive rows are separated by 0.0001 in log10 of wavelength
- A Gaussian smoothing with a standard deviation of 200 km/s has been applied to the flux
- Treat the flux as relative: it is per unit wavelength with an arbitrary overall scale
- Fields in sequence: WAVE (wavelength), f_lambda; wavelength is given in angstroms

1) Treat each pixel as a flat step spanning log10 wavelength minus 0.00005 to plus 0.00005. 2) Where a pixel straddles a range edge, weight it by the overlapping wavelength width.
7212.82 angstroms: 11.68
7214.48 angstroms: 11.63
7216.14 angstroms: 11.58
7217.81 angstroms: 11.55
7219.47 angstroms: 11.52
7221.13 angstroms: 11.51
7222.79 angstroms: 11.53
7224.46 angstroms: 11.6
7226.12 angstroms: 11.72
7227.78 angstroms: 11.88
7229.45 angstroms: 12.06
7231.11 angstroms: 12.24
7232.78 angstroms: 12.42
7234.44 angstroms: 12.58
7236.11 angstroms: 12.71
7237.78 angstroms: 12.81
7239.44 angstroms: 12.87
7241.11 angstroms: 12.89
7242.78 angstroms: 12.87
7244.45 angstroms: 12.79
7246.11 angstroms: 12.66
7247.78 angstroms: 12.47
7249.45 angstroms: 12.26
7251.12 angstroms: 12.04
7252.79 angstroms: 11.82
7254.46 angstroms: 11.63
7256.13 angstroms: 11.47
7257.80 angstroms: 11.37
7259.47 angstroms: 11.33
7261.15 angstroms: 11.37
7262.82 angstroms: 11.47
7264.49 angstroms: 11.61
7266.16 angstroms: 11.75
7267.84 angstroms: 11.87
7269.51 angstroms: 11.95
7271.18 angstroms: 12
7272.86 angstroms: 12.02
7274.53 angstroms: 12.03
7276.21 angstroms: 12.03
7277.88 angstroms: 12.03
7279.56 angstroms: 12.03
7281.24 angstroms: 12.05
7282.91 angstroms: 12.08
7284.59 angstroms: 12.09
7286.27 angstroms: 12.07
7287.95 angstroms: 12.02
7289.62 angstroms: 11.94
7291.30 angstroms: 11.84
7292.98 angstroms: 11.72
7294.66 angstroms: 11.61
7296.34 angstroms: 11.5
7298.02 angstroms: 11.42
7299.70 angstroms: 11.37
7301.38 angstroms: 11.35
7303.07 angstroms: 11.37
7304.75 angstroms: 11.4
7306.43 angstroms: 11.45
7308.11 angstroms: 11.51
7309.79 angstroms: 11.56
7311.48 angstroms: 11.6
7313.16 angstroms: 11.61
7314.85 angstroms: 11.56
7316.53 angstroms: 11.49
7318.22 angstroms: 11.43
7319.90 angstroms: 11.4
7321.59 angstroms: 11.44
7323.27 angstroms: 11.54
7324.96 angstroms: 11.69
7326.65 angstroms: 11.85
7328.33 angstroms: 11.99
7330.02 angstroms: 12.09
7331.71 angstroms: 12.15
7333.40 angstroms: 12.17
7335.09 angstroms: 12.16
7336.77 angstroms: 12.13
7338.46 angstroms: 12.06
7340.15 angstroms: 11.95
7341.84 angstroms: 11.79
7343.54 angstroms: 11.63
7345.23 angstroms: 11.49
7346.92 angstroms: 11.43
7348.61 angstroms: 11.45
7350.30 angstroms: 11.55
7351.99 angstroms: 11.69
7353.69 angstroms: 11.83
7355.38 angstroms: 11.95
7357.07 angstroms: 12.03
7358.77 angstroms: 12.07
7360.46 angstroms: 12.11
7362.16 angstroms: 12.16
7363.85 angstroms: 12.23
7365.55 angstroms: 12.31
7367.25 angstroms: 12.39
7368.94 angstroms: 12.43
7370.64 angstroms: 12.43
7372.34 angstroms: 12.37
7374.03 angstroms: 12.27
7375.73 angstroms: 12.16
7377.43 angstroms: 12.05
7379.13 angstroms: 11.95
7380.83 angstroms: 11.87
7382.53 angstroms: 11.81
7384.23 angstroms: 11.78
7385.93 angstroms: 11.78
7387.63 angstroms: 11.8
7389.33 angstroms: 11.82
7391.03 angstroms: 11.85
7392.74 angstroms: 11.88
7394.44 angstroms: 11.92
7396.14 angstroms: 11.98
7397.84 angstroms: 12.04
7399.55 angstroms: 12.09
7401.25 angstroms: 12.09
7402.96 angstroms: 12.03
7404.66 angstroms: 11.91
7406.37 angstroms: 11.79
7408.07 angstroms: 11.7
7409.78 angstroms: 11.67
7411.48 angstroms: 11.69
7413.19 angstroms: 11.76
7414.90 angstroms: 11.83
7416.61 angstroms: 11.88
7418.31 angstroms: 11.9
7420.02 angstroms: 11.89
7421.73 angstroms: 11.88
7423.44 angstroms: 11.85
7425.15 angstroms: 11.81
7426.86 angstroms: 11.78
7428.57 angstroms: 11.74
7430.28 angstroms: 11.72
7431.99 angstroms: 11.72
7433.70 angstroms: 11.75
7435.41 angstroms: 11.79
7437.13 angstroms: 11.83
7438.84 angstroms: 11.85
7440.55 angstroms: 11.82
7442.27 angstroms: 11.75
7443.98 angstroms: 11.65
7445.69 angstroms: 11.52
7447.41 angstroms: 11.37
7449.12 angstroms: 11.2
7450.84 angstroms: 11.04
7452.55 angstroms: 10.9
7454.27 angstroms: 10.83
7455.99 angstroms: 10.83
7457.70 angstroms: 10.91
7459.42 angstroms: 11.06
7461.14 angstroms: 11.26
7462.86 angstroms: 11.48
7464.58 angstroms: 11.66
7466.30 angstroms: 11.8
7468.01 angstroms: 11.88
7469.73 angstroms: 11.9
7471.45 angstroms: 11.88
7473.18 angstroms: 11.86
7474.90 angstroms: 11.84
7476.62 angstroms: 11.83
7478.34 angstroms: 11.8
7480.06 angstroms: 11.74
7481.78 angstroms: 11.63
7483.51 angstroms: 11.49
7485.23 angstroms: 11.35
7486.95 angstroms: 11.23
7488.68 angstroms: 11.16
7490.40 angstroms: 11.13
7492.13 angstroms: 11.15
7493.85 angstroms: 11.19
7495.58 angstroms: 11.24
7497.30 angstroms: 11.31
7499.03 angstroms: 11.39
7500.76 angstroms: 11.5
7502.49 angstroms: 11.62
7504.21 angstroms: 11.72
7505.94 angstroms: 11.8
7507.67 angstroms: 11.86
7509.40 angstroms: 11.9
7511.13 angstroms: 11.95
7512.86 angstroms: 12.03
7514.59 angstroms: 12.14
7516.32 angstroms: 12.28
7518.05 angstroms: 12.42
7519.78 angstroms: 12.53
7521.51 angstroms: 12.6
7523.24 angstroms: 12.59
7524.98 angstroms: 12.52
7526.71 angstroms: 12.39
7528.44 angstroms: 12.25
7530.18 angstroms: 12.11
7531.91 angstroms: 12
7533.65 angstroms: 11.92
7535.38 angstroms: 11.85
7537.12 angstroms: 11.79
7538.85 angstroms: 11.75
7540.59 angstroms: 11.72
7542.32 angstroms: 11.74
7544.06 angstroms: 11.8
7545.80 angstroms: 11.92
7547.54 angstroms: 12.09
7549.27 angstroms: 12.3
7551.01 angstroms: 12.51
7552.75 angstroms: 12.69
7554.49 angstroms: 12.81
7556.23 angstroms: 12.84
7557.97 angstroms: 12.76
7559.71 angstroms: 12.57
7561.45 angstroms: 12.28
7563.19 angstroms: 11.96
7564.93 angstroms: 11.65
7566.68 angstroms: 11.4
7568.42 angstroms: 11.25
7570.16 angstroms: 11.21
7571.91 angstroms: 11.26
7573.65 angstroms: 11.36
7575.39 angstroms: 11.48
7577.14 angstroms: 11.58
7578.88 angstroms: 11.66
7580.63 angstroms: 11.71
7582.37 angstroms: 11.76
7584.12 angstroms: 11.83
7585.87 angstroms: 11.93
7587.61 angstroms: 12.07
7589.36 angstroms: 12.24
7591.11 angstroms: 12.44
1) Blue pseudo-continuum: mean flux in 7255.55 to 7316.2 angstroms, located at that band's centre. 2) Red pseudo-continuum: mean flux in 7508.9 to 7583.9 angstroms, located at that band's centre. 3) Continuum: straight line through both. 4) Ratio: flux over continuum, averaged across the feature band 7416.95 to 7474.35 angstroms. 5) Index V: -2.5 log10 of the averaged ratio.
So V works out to 0.03 mag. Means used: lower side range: 11.7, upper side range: 12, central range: 11.6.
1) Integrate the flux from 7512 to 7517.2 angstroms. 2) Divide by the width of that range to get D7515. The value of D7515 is 12.2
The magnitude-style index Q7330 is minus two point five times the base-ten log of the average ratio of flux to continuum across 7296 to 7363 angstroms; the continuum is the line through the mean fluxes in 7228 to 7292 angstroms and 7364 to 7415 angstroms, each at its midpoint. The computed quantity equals 0.03 mag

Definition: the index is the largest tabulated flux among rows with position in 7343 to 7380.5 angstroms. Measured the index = 12.43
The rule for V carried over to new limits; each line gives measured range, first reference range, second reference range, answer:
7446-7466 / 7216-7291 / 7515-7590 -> 0.08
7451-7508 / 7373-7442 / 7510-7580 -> 0.05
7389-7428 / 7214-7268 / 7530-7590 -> 0.01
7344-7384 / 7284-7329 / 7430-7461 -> -0.04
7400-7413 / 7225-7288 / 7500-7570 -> 0.02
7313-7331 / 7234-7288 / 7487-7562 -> 0.04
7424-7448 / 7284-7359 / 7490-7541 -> 0.01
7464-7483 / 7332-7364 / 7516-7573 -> 0.02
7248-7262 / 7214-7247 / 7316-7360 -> 0.04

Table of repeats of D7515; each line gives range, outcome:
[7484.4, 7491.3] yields 11.2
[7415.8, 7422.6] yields 11.9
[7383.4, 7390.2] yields 11.8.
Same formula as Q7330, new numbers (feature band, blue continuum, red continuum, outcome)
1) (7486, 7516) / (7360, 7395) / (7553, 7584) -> 0.035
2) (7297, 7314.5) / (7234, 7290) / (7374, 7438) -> 0.051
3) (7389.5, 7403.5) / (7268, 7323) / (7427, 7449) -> -0.025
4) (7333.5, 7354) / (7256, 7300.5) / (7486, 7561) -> 0.006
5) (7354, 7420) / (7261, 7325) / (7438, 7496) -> -0.039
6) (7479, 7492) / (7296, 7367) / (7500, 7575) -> 0.054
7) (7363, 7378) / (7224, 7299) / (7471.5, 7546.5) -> -0.033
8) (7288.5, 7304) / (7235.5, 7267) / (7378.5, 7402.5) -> 0.043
